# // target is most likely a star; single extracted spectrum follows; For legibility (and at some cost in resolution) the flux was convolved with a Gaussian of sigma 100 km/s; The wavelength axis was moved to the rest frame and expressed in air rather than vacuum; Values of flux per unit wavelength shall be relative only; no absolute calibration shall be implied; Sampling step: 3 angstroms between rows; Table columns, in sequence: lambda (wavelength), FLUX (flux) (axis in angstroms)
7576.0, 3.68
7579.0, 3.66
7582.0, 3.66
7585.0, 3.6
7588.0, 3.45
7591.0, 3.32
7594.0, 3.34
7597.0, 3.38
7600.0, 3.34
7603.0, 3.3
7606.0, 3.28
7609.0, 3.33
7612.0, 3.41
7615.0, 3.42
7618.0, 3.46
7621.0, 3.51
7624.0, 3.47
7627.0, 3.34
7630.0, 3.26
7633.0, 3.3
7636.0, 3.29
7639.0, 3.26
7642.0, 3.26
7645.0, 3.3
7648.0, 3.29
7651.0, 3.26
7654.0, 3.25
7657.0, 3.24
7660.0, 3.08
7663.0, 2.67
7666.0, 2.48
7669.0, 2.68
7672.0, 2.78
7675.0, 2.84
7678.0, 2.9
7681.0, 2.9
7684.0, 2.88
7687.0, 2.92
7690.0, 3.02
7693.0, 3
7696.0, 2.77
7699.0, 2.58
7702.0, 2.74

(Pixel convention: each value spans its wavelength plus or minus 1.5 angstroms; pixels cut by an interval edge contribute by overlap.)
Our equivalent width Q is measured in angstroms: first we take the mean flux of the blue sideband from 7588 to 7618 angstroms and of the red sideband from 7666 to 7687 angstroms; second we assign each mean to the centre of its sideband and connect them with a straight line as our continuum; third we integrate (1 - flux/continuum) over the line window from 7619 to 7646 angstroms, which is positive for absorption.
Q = -1.7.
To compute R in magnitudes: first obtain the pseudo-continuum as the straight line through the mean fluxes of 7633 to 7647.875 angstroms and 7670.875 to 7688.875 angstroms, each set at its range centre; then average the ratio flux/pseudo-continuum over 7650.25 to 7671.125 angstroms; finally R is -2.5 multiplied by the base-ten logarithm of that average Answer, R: 0.05 mag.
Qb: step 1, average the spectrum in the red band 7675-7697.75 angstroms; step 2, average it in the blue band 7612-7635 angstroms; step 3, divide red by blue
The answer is 0.86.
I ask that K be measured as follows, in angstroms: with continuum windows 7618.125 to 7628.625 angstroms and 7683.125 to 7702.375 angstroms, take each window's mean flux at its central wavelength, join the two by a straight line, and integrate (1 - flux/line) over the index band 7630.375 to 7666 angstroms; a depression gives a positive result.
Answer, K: 0.7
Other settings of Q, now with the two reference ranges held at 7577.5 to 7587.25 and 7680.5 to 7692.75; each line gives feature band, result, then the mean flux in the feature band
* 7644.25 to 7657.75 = -0.40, 3.27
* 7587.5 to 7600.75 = 0.70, 3.36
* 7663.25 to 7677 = 1.57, 2.7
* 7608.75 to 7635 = -0.19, 3.39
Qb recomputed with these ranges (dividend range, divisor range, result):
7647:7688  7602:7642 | 0.88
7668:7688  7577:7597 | 0.81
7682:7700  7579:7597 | 0.82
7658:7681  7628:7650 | 0.85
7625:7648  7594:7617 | 0.98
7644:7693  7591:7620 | 0.88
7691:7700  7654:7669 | 0.97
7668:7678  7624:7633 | 0.84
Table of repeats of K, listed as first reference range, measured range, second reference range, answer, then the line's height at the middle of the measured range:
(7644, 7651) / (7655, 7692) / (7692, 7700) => 1.7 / 3.02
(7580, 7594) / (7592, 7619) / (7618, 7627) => 0.9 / 3.48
